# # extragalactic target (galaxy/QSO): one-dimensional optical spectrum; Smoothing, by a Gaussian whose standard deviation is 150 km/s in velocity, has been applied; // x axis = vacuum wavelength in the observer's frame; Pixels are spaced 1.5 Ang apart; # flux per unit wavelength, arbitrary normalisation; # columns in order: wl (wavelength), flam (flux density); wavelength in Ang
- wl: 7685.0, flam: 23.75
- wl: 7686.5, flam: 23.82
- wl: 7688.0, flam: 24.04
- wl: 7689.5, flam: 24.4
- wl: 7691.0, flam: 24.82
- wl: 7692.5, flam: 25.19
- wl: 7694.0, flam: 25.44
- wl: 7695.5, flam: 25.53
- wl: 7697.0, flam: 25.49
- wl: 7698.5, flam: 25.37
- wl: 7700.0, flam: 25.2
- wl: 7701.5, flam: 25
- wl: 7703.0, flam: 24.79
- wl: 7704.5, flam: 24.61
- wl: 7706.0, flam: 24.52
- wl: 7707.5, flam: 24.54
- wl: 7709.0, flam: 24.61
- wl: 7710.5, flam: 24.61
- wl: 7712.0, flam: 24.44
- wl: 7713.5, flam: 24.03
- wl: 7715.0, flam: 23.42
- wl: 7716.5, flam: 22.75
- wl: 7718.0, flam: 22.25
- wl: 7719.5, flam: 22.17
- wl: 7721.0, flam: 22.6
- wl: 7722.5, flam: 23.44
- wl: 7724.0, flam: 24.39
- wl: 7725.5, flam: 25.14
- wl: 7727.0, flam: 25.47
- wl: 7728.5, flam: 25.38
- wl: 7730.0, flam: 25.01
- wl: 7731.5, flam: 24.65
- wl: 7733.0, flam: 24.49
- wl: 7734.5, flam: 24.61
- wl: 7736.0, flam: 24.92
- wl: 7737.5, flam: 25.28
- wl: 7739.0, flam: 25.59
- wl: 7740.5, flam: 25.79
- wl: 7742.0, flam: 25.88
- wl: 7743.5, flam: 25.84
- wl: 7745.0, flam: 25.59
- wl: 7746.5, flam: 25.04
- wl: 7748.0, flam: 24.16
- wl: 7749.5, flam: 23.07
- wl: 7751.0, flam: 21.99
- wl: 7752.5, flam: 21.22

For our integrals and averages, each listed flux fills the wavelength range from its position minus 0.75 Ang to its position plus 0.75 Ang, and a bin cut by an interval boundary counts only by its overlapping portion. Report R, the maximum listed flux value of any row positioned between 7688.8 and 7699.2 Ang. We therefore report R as 25.53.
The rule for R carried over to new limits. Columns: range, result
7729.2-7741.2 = 25.79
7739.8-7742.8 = 25.88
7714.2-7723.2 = 23.44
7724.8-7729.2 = 25.47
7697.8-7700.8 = 25.37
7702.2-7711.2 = 24.79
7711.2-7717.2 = 24.44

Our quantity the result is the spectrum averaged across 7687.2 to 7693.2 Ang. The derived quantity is 24.6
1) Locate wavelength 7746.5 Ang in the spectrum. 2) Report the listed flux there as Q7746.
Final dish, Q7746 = 25.04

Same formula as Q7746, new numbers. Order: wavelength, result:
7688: 24.04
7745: 25.59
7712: 24.44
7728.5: 25.38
